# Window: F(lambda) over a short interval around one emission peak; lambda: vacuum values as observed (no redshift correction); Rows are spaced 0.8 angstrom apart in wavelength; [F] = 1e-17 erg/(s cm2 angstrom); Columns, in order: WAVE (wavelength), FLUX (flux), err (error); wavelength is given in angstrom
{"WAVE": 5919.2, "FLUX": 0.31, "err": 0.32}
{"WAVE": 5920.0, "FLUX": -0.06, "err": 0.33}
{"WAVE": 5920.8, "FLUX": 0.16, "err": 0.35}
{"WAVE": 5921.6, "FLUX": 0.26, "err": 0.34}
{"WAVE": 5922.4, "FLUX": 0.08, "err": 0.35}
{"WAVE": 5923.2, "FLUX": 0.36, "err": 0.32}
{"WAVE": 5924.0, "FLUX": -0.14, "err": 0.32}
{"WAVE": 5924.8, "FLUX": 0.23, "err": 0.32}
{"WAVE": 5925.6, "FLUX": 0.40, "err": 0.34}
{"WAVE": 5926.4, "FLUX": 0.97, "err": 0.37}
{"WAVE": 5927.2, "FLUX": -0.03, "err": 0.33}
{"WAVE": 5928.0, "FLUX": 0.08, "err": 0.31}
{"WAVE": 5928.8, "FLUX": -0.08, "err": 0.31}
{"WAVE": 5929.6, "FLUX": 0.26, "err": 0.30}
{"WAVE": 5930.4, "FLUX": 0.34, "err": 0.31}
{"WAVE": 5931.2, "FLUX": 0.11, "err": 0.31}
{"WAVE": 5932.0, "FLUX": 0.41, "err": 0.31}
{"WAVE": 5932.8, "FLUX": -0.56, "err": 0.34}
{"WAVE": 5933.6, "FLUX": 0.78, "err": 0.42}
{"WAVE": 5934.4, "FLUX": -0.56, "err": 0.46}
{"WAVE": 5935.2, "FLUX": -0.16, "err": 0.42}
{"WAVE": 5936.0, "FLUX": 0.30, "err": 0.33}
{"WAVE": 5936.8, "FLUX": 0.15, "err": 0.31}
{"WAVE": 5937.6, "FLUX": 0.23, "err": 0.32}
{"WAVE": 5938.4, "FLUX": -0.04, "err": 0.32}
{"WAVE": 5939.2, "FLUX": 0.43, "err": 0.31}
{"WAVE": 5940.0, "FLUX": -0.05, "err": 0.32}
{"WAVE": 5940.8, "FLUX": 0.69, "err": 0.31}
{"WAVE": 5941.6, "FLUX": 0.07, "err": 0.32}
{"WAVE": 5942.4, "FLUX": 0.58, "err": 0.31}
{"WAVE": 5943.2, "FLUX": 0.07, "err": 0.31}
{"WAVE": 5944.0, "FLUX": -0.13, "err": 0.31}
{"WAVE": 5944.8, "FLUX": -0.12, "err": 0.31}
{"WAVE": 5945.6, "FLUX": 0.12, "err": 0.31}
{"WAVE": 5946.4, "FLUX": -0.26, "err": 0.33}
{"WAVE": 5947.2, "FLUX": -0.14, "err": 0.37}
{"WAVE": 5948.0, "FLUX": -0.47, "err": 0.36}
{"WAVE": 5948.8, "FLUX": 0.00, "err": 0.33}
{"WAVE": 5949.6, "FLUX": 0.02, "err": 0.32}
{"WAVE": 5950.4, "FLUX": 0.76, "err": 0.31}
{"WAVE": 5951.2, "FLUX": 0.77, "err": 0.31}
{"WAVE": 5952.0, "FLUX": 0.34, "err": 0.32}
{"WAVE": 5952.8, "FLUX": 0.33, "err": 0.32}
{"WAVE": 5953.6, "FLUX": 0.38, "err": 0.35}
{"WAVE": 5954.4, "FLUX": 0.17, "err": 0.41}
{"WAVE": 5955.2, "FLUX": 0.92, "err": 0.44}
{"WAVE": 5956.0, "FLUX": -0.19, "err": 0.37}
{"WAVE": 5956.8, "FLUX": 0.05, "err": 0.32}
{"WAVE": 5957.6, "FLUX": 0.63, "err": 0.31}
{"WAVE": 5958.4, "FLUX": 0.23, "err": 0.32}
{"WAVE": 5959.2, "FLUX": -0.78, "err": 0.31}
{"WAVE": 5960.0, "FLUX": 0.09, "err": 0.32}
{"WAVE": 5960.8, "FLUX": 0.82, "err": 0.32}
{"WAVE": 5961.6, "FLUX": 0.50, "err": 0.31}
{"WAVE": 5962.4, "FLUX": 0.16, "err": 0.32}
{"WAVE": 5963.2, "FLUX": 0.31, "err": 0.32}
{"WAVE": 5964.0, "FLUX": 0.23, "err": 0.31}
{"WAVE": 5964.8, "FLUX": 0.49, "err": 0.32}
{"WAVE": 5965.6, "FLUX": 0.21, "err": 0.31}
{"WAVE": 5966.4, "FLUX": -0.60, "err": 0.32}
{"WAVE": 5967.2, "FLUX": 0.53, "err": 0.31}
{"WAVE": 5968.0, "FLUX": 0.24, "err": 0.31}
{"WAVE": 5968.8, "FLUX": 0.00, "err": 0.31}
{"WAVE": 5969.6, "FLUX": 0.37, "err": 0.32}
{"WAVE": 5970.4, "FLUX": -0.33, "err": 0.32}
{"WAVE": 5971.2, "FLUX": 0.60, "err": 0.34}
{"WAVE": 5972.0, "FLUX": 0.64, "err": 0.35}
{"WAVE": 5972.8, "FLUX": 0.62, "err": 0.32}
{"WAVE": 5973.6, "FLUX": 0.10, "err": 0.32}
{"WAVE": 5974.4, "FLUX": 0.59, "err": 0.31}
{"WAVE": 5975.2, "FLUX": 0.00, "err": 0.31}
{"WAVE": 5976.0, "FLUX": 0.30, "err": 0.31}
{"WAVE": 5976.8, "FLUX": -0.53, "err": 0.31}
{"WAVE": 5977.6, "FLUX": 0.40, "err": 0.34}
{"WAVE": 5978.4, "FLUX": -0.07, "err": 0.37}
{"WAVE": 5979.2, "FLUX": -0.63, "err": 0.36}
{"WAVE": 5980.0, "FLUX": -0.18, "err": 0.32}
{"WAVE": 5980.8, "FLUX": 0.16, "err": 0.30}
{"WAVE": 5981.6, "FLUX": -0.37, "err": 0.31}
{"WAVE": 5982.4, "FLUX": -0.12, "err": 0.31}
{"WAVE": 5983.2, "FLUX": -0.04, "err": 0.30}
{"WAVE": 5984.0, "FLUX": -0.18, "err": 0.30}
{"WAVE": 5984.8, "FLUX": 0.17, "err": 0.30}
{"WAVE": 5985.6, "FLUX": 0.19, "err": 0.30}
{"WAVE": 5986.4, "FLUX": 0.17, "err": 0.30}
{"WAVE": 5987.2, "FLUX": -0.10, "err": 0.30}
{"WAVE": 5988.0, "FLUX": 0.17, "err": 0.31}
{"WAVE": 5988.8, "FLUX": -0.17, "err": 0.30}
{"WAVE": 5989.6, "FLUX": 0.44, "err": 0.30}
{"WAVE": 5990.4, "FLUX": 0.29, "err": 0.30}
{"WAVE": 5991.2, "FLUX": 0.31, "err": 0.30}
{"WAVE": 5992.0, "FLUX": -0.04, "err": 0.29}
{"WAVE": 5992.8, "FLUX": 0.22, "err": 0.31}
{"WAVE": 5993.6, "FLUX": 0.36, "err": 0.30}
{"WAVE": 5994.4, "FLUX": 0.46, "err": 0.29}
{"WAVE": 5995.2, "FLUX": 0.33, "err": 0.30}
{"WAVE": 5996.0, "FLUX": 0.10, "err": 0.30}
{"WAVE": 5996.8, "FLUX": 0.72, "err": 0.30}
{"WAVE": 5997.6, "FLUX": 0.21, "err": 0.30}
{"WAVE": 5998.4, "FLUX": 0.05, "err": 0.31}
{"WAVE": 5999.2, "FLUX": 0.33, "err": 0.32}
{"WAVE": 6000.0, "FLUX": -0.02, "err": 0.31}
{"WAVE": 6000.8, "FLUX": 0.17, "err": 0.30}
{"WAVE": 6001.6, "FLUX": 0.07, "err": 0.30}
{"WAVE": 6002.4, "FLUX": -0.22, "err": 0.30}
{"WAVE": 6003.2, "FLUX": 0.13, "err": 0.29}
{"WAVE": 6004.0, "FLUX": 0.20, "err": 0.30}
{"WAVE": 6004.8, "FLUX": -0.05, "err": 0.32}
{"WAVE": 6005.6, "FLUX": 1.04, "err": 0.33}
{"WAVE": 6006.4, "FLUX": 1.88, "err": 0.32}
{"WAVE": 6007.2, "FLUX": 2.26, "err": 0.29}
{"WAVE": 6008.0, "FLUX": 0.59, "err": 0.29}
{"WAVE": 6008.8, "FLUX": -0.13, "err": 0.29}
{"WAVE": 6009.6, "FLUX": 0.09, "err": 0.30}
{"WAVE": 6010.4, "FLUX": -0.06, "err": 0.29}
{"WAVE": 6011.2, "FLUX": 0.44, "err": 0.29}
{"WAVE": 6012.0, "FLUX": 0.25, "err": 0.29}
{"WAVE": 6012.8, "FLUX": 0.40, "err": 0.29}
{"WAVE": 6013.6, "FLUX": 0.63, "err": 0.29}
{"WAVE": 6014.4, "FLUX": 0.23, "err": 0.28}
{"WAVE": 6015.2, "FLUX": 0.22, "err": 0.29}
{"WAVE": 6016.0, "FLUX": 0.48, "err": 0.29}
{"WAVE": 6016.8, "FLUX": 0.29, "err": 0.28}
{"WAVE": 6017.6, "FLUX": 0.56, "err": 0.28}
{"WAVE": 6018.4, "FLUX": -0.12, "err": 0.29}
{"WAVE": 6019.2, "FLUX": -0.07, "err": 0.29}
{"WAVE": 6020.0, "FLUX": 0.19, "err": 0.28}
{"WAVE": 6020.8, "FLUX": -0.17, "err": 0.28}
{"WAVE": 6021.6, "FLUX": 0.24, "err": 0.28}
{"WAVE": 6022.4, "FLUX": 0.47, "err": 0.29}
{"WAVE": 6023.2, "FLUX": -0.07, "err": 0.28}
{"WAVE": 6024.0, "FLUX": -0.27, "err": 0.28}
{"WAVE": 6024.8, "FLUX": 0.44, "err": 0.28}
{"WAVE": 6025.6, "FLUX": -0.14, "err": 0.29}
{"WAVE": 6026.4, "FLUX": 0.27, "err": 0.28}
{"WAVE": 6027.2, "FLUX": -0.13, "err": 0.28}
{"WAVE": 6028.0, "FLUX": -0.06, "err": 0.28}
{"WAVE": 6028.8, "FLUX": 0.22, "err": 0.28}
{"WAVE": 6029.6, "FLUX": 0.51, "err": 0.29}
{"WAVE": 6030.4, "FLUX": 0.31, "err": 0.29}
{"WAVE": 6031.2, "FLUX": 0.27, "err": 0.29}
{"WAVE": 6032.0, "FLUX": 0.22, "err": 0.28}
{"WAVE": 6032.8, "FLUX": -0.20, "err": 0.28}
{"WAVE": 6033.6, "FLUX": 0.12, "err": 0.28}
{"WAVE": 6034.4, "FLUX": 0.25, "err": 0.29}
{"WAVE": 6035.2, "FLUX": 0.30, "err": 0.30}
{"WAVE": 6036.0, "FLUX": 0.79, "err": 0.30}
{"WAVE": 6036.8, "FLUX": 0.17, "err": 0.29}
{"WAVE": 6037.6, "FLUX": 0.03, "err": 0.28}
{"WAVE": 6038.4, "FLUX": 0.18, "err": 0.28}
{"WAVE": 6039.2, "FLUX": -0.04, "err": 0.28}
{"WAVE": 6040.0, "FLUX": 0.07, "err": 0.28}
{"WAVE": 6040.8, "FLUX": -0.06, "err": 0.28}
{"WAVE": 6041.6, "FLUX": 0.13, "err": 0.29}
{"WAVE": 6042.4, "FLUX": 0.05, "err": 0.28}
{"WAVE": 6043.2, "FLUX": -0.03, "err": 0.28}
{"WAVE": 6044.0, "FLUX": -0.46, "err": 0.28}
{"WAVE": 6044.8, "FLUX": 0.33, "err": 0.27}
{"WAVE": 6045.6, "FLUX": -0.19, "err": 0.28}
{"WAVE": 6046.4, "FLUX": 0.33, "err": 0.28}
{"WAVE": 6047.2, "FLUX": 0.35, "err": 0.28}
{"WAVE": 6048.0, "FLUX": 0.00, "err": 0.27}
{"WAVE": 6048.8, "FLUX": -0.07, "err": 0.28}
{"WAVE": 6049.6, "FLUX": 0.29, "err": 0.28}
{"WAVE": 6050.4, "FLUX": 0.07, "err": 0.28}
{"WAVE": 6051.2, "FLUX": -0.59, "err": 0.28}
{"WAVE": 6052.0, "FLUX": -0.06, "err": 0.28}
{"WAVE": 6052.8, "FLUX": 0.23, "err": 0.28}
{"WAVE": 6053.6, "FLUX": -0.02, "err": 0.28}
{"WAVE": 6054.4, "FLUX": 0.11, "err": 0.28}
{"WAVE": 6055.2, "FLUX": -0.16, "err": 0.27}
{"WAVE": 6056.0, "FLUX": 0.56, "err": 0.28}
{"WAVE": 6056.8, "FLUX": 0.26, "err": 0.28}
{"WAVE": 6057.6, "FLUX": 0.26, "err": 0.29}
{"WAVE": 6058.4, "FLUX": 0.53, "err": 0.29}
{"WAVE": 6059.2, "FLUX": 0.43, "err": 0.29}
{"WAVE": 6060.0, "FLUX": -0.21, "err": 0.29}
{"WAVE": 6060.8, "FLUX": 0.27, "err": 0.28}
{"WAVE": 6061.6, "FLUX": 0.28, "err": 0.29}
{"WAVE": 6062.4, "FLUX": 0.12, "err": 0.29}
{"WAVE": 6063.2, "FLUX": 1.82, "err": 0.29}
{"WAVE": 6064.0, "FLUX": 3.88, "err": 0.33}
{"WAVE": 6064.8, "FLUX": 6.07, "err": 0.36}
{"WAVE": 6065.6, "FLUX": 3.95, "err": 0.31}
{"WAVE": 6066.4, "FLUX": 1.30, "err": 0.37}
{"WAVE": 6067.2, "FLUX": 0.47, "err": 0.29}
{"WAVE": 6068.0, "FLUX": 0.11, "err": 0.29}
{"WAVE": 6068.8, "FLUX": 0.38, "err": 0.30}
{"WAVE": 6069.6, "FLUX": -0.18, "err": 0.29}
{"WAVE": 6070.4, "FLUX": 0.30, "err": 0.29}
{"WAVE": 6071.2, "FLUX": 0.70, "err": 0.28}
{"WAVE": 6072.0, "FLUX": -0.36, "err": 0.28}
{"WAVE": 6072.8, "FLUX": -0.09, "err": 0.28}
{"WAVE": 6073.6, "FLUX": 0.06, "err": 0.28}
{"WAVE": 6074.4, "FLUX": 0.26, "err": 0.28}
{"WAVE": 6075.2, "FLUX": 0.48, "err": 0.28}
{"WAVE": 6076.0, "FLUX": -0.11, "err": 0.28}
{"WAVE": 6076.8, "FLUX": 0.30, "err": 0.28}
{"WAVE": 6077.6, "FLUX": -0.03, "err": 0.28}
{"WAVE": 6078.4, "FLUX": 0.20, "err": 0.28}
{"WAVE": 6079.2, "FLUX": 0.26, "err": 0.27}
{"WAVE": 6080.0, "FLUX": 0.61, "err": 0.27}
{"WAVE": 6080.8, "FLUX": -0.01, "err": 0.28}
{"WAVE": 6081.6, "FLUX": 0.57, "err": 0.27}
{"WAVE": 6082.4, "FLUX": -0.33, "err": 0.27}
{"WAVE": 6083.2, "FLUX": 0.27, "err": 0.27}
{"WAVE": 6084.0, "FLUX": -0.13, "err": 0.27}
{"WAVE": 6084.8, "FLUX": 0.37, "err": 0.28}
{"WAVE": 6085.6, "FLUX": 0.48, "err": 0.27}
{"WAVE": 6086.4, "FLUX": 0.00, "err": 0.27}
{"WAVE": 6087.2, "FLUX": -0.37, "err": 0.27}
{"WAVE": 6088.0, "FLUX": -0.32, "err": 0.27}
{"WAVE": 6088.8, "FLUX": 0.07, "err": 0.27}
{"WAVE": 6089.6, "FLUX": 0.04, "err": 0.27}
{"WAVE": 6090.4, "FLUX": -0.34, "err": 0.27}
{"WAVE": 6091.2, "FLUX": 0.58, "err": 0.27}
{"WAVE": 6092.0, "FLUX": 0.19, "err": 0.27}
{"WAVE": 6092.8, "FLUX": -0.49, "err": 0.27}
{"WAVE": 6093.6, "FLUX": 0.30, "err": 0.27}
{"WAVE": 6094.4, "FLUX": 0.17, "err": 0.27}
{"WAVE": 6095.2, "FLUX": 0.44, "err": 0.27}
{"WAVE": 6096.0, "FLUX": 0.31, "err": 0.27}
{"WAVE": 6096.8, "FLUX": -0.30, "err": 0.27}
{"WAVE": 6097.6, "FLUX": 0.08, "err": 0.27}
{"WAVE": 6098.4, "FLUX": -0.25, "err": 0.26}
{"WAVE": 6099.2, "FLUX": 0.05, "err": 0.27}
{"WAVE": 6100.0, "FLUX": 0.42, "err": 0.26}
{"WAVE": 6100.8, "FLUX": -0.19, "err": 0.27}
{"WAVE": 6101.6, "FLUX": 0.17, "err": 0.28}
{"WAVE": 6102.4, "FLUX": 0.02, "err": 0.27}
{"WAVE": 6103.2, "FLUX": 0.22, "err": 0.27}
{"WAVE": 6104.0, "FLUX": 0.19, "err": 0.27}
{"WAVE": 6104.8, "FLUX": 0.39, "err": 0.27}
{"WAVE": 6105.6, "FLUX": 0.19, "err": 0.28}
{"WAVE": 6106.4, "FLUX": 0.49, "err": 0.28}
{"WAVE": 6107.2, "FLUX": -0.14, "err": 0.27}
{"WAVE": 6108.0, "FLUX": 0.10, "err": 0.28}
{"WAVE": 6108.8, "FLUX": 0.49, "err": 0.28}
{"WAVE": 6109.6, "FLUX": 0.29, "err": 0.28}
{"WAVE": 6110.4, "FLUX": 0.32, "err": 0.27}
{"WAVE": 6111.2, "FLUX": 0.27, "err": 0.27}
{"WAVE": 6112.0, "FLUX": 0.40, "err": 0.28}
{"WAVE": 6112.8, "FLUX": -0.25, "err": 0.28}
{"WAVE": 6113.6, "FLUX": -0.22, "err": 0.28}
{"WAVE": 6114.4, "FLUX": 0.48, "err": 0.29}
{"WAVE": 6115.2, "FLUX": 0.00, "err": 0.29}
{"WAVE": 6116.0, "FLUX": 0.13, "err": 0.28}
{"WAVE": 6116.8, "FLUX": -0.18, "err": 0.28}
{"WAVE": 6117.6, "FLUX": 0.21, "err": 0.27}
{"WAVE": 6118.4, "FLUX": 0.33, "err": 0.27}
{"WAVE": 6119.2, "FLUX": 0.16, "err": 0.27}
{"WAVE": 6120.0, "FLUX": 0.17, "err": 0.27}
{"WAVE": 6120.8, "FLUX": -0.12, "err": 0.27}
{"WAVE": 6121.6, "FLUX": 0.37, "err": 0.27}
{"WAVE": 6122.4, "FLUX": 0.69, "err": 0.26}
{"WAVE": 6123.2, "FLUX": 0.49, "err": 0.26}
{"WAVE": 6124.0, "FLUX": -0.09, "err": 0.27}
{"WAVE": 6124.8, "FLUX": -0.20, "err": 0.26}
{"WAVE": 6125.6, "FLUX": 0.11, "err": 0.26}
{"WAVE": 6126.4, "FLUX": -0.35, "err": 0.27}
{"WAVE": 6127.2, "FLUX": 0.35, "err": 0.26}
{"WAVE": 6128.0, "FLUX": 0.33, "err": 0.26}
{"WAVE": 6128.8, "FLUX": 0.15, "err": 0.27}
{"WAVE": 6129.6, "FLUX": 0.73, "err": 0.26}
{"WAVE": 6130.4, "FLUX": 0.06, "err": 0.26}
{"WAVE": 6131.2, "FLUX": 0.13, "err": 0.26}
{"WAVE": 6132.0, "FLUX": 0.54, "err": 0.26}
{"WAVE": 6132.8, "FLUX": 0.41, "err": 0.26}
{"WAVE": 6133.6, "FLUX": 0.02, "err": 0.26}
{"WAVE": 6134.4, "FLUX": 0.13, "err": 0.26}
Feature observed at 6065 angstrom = [O III] 5007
